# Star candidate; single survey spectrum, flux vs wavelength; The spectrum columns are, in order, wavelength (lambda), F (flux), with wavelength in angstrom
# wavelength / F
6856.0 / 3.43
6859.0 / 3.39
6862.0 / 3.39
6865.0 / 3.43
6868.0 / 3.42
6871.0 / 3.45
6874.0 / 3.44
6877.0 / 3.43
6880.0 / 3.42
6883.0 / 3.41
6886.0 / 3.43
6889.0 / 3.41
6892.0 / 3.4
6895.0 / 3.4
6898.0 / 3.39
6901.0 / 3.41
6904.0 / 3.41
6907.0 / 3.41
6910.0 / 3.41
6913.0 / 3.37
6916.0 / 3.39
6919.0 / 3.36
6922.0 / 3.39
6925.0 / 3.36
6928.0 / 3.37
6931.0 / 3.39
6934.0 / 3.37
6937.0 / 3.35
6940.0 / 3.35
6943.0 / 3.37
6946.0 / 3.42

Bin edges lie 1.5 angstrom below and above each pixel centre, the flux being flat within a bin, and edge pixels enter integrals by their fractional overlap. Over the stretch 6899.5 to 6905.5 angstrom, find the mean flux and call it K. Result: 3.41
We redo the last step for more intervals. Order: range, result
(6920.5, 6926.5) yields 3.38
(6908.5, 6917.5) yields 3.39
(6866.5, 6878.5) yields 3.44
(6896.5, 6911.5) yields 3.41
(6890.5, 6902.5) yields 3.4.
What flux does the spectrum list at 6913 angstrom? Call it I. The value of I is 3.37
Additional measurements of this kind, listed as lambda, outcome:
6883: 3.41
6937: 3.35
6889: 3.41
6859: 3.39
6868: 3.42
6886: 3.43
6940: 3.35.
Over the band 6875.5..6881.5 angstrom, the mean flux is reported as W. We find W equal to 3.43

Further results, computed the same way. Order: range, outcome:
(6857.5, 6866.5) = 3.4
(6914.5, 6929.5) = 3.37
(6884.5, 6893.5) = 3.41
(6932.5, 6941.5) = 3.36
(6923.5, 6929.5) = 3.36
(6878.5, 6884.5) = 3.42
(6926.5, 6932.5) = 3.38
